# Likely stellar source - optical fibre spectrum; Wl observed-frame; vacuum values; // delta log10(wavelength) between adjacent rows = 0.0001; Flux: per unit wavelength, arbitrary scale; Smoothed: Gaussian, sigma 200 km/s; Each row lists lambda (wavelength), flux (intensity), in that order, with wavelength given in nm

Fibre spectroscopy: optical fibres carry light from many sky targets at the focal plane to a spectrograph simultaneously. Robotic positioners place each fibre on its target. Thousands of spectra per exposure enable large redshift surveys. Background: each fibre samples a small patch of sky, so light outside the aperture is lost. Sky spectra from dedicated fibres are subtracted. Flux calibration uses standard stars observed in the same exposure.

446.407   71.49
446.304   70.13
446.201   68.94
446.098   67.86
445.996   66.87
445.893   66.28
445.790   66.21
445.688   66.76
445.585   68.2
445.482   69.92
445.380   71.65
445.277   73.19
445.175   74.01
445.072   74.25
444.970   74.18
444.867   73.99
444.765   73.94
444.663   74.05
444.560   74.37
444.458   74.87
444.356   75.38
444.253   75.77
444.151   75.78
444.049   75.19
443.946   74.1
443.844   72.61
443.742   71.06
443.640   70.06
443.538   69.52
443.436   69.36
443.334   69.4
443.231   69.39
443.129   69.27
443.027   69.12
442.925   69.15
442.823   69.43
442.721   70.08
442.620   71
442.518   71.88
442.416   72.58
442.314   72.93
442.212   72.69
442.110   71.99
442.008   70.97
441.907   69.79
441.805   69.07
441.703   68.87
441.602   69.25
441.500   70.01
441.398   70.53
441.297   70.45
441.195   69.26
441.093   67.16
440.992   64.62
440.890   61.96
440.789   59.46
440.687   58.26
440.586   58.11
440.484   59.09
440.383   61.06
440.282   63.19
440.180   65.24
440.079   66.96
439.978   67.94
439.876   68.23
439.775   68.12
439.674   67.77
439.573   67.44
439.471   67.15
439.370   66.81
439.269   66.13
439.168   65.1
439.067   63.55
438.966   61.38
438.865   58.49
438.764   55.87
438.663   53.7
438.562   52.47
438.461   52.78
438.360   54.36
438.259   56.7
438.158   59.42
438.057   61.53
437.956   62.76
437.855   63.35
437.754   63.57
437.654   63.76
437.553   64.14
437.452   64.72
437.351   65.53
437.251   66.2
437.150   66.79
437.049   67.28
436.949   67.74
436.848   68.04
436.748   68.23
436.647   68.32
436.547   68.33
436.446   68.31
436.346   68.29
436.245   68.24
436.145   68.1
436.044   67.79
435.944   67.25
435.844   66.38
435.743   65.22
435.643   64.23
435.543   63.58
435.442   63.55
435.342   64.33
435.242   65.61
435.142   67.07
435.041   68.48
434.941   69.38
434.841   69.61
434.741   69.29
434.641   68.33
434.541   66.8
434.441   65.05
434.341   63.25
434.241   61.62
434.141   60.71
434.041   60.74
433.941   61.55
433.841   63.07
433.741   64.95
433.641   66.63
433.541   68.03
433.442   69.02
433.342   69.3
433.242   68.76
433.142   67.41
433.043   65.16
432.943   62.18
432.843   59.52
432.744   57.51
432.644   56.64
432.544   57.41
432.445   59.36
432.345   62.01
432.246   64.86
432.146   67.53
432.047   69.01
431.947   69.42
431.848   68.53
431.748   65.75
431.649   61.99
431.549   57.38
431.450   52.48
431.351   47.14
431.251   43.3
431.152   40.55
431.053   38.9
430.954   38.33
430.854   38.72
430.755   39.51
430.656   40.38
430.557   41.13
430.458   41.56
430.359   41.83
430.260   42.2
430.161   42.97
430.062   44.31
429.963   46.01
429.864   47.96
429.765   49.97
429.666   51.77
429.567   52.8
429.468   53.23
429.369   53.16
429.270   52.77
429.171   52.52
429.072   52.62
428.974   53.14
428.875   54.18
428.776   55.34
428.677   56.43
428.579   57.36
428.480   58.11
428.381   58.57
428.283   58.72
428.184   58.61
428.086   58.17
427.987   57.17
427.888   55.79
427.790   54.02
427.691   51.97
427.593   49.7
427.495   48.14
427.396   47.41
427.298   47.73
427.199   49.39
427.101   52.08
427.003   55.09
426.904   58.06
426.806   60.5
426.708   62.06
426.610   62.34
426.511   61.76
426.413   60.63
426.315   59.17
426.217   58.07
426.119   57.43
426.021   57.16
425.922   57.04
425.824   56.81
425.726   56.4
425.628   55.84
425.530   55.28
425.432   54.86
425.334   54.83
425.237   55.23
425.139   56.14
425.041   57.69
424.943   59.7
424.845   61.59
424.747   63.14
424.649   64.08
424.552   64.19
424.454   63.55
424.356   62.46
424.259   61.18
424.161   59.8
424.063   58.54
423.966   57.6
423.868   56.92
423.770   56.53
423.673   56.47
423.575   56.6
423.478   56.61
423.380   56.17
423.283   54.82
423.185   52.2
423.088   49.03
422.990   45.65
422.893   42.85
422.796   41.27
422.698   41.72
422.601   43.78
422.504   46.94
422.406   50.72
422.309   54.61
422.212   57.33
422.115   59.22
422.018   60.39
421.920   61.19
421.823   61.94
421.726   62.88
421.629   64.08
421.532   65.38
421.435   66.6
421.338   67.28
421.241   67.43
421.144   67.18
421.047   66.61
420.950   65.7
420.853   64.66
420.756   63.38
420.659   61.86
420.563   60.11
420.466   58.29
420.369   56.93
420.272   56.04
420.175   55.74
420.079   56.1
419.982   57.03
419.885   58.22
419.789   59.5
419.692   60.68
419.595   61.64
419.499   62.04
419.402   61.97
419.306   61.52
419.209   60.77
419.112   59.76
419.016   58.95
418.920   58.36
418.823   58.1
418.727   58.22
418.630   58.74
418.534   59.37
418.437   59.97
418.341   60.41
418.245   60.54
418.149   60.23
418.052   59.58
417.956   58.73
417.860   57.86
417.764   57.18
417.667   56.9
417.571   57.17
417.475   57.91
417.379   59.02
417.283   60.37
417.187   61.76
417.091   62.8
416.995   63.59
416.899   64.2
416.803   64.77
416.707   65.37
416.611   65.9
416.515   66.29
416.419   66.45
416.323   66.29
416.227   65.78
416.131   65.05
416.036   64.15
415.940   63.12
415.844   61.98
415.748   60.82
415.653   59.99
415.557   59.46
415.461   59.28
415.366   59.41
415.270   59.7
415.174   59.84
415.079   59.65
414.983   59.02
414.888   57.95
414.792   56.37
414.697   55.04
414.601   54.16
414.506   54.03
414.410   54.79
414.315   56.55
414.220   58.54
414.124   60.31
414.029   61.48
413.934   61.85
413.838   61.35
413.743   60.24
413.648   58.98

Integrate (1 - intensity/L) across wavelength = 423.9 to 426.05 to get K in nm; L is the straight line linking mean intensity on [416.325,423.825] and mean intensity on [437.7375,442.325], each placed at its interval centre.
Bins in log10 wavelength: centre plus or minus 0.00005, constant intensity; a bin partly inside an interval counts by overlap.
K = 0.05 nm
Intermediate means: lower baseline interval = 58.9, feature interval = 58.8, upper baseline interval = 64.2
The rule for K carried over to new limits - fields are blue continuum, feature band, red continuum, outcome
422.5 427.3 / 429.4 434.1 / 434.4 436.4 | 0.591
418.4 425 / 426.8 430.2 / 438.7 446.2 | 0.488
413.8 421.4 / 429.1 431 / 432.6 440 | 0.519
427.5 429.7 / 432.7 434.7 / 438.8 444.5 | -0.151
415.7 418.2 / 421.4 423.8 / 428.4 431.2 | 0.058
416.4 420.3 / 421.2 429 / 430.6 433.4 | 0.256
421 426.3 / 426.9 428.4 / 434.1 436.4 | 0.171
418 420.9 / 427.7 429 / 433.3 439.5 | 0.118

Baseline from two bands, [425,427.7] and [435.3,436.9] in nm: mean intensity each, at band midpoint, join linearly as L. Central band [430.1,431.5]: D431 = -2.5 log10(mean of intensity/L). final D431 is 0.398 mag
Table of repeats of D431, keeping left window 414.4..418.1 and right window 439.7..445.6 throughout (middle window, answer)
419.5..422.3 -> 0.01 mag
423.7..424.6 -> 0.06 mag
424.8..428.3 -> 0.14 mag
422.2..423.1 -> 0.32 mag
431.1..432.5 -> 0.12 mag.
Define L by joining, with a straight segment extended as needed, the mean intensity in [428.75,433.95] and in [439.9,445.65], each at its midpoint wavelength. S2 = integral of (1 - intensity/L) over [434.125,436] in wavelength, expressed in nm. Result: -0.19 nm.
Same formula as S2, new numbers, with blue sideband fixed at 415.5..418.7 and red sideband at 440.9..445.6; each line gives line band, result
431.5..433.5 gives 0.10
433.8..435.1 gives 0.05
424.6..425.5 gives 0.08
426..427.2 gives 0.12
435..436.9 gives 0.05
